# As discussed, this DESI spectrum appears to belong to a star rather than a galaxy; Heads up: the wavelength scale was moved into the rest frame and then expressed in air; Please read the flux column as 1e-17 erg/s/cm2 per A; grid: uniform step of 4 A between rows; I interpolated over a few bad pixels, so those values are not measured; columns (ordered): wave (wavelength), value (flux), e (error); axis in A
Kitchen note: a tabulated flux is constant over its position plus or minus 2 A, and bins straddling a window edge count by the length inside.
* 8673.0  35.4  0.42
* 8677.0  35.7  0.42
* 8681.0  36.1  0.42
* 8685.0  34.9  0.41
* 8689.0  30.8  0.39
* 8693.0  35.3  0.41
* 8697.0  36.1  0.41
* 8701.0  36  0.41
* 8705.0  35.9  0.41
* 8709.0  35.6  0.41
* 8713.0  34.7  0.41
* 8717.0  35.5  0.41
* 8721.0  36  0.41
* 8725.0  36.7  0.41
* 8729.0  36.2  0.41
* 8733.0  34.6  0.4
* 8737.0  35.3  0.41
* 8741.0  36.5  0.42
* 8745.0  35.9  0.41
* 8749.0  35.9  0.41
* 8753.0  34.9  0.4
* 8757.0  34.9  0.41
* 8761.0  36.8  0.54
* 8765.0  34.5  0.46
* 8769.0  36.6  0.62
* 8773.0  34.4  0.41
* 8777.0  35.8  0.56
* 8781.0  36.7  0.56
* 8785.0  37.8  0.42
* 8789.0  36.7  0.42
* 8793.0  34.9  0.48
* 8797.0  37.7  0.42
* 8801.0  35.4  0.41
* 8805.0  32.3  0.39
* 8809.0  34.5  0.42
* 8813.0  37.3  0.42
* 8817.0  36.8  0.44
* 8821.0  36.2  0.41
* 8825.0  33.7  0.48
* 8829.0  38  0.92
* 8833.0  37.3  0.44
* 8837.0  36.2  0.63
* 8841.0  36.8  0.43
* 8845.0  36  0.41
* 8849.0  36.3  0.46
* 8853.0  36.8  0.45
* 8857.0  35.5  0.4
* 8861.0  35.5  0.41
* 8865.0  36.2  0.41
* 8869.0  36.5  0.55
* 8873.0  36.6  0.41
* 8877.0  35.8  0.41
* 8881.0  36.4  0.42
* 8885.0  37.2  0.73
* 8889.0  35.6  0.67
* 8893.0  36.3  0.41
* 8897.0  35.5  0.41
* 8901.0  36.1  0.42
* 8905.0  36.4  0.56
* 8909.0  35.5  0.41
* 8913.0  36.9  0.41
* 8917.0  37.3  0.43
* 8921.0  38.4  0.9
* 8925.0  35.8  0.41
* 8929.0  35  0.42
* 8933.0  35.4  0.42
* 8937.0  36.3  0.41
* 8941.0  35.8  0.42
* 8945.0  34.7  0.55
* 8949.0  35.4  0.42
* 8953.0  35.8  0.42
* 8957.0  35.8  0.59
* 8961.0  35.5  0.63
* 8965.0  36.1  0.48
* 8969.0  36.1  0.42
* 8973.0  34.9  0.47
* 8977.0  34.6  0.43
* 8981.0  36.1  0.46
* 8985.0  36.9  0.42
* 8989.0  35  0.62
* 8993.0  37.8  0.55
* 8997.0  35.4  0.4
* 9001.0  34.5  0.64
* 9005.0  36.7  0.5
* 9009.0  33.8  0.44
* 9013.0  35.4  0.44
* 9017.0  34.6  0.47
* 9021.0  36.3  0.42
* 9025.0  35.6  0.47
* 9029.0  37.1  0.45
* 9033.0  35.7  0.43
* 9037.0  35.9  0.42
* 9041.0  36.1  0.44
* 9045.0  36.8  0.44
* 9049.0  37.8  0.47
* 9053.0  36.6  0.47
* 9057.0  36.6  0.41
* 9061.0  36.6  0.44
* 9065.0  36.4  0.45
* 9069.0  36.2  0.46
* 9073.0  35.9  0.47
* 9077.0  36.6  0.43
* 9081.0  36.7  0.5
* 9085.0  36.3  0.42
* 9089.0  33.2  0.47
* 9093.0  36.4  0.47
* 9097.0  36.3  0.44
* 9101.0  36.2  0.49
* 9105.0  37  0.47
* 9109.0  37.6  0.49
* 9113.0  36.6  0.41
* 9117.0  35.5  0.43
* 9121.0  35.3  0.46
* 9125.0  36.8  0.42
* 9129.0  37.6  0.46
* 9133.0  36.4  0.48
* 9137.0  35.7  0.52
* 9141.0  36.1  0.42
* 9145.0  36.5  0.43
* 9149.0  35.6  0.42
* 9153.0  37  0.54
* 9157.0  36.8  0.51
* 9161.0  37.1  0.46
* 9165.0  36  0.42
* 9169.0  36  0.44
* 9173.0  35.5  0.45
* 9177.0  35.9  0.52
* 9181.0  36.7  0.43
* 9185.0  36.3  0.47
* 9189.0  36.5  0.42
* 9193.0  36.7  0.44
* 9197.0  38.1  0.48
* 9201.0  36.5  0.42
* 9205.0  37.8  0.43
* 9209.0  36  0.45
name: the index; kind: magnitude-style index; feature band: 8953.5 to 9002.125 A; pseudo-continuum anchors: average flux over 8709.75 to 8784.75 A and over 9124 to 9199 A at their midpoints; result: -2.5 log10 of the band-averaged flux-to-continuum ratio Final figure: 0.01 mag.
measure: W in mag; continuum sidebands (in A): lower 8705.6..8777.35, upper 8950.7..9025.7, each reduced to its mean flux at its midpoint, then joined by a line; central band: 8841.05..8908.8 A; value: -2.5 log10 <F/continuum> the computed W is -0.017 mag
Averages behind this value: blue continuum 35.6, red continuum 35.6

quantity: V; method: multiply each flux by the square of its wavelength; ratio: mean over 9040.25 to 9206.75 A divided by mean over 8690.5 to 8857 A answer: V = 1.1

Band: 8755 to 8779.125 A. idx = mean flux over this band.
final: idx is 35.5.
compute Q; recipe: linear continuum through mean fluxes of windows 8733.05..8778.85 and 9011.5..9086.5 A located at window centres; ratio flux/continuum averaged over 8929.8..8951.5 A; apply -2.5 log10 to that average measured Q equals 0.02 mag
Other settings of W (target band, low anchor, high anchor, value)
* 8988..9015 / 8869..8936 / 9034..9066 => 0.028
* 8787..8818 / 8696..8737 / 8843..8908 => 0.009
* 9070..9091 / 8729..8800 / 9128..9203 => 0.017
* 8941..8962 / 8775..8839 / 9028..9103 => 0.022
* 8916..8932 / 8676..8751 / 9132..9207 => -0.017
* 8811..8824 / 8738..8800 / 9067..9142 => -0.015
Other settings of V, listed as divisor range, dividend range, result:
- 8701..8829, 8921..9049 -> 1.05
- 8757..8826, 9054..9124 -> 1.08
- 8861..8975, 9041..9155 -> 1.05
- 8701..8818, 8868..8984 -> 1.05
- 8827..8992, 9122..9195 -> 1.06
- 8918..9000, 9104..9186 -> 1.06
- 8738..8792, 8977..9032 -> 1.05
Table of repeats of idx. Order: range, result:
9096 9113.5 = 36.8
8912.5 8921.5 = 37.5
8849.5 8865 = 36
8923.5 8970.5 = 35.6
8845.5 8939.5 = 36.2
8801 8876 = 36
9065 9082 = 36.3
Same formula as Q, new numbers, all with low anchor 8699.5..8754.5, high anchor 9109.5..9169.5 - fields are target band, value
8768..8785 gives -0.01 mag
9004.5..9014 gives 0.03 mag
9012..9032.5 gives 0.01 mag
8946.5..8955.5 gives 0.02 mag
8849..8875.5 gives -0.01 mag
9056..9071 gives -0.01 mag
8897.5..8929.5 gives -0.01 mag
